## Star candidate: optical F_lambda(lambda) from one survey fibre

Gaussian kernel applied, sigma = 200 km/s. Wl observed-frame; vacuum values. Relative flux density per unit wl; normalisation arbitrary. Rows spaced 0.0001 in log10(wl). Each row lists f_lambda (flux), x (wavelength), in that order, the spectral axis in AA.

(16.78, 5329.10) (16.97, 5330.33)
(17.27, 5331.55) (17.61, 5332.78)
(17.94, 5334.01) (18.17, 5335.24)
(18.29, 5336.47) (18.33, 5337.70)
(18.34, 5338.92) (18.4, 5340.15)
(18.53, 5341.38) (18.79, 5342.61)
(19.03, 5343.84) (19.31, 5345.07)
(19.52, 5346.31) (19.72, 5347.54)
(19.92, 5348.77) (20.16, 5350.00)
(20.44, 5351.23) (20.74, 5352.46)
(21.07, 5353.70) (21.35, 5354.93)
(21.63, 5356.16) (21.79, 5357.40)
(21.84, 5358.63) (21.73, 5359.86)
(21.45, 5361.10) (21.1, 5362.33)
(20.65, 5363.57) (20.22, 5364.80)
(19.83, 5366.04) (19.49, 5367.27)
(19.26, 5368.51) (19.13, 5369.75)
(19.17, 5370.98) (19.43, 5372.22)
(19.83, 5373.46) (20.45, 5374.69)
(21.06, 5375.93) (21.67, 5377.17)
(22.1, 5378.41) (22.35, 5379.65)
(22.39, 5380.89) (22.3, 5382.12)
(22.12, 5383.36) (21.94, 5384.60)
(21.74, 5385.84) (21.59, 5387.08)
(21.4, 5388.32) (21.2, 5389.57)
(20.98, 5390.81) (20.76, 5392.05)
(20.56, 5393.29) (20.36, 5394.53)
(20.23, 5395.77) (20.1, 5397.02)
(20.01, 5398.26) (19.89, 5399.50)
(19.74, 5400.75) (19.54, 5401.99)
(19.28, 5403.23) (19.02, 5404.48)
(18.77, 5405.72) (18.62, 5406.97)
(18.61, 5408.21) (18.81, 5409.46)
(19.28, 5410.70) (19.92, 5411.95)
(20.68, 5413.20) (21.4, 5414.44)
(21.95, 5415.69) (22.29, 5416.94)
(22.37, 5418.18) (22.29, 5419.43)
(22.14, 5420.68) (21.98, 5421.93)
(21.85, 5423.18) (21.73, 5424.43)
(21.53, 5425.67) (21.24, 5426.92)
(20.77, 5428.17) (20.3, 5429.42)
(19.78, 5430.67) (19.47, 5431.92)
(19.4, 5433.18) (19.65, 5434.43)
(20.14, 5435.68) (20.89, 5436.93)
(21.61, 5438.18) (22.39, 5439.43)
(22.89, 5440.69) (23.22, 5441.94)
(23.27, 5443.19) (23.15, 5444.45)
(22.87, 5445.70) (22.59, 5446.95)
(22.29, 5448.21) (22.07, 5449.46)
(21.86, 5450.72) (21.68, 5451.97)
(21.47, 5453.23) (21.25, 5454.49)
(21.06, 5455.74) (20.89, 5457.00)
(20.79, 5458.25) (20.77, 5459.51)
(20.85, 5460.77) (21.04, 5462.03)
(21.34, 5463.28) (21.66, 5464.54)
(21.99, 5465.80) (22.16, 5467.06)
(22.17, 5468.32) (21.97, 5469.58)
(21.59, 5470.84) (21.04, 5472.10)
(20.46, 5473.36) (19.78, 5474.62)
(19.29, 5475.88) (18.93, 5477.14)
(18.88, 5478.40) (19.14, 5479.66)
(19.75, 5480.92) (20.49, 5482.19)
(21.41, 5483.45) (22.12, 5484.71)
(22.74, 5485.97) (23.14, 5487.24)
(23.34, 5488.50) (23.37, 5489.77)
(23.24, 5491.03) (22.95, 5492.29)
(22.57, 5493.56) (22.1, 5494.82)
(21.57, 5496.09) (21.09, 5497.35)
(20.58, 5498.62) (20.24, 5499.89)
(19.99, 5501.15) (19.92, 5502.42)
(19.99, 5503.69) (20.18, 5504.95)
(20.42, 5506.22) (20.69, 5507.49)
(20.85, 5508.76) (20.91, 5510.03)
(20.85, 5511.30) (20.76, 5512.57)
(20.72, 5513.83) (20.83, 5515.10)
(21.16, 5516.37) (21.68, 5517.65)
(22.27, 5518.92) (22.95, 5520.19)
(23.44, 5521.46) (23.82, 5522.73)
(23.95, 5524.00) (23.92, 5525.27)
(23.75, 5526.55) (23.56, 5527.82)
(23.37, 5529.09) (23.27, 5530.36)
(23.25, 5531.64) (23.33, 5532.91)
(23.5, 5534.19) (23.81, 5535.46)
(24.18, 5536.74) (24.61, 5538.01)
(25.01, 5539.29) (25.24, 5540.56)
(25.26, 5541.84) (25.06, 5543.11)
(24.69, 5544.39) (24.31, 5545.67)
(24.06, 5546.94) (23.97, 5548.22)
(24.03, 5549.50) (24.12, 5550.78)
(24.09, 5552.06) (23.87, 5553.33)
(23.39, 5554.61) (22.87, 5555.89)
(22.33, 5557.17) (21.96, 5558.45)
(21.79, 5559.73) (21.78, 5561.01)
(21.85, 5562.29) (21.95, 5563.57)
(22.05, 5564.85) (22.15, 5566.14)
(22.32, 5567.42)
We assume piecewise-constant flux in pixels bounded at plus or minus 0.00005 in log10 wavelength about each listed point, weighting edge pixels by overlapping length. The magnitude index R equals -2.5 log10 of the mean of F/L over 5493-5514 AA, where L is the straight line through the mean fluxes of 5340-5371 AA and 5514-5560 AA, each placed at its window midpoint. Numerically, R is 0.10 mag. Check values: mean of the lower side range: 20.2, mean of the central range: 20.8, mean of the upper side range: 23.5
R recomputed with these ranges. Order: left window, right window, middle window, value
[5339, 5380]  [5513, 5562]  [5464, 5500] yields 0.05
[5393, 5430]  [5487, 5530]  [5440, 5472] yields -0.04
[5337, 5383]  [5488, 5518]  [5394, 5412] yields 0.06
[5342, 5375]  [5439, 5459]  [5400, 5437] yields 0.05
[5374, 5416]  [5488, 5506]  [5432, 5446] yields -0.03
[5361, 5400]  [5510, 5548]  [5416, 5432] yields 0.00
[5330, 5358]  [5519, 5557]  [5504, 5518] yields 0.12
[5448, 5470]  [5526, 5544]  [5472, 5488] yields 0.08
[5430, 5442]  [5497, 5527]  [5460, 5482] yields 0.02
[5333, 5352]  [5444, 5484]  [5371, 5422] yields -0.04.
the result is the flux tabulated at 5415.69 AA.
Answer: 21.95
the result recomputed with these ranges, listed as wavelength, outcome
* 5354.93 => 21.35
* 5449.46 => 22.07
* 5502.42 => 19.92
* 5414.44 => 21.4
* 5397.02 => 20.1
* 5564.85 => 22.05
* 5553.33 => 23.87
